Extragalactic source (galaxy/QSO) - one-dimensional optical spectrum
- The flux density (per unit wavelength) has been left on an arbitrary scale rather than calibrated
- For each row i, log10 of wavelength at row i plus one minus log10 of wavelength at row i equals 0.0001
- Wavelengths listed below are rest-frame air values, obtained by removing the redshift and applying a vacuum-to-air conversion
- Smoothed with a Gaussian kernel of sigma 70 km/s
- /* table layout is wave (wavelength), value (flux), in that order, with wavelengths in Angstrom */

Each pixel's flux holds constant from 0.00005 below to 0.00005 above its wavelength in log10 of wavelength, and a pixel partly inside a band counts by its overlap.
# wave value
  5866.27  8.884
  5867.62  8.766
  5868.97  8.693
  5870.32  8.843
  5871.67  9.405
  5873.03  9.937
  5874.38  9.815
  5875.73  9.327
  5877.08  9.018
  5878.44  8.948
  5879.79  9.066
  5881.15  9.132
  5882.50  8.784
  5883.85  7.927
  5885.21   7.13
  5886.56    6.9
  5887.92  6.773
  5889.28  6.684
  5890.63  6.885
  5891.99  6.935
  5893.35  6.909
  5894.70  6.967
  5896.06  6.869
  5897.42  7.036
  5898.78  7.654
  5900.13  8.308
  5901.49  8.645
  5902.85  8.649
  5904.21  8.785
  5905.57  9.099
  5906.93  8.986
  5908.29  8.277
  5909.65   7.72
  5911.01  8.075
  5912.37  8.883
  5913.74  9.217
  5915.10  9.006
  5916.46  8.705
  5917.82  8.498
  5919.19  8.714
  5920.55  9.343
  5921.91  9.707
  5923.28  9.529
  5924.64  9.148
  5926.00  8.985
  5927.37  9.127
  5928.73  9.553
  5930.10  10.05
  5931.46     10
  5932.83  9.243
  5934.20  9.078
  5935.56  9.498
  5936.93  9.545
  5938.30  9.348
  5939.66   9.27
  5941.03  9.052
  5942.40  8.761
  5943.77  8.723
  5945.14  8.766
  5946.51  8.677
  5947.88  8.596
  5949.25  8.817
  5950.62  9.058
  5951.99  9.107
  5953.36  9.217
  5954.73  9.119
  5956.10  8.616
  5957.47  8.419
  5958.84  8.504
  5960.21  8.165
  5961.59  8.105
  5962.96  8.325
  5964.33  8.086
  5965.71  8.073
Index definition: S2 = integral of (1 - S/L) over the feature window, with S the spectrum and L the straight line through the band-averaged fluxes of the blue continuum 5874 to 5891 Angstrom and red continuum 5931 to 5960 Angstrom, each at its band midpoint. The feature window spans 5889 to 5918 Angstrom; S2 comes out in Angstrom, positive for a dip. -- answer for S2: 1.4 Angstrom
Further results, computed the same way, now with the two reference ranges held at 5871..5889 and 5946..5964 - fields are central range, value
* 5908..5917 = 0.1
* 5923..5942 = -1.6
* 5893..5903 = 1.2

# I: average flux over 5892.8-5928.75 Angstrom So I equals 8.52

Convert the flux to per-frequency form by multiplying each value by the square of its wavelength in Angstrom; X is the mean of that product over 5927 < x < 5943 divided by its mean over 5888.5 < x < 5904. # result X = 1.3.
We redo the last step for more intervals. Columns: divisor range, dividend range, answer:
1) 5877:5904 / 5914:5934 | 1.21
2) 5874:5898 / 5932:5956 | 1.18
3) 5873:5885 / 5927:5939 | 1.08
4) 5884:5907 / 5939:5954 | 1.20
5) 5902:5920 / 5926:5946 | 1.08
